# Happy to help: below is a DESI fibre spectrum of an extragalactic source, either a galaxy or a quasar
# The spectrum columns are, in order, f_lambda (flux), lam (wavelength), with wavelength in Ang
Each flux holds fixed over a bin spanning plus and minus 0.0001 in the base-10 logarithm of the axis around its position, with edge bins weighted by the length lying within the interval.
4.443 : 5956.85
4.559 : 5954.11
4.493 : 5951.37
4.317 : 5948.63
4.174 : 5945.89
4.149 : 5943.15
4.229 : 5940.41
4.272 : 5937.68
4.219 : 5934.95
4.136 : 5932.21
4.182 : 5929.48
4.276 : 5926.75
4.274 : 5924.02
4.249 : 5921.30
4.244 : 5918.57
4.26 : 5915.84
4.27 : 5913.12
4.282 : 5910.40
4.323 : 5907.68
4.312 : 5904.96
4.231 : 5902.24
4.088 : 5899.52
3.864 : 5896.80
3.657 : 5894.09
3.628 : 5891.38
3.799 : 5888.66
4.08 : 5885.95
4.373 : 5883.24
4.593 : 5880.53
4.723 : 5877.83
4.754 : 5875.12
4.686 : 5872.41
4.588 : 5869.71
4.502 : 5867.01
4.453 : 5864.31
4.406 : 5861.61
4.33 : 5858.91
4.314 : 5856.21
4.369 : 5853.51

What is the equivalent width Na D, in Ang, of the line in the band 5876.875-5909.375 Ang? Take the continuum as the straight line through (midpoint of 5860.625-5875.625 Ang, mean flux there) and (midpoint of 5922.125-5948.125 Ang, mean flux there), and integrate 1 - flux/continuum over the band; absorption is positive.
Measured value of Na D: 2.2 Ang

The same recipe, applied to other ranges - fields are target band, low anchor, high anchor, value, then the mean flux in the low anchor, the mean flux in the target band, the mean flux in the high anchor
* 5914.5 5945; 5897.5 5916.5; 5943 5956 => 0.55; 4.24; 4.22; 4.36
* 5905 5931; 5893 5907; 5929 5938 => -0.86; 4.05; 4.26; 4.2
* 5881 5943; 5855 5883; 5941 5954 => 3.53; 4.53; 4.15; 4.3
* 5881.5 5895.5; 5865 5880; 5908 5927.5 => 1.82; 4.64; 3.93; 4.27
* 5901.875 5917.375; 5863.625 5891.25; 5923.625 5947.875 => 0.08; 4.42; 4.28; 4.21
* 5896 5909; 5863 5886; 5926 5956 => 0.76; 4.55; 4.17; 4.28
